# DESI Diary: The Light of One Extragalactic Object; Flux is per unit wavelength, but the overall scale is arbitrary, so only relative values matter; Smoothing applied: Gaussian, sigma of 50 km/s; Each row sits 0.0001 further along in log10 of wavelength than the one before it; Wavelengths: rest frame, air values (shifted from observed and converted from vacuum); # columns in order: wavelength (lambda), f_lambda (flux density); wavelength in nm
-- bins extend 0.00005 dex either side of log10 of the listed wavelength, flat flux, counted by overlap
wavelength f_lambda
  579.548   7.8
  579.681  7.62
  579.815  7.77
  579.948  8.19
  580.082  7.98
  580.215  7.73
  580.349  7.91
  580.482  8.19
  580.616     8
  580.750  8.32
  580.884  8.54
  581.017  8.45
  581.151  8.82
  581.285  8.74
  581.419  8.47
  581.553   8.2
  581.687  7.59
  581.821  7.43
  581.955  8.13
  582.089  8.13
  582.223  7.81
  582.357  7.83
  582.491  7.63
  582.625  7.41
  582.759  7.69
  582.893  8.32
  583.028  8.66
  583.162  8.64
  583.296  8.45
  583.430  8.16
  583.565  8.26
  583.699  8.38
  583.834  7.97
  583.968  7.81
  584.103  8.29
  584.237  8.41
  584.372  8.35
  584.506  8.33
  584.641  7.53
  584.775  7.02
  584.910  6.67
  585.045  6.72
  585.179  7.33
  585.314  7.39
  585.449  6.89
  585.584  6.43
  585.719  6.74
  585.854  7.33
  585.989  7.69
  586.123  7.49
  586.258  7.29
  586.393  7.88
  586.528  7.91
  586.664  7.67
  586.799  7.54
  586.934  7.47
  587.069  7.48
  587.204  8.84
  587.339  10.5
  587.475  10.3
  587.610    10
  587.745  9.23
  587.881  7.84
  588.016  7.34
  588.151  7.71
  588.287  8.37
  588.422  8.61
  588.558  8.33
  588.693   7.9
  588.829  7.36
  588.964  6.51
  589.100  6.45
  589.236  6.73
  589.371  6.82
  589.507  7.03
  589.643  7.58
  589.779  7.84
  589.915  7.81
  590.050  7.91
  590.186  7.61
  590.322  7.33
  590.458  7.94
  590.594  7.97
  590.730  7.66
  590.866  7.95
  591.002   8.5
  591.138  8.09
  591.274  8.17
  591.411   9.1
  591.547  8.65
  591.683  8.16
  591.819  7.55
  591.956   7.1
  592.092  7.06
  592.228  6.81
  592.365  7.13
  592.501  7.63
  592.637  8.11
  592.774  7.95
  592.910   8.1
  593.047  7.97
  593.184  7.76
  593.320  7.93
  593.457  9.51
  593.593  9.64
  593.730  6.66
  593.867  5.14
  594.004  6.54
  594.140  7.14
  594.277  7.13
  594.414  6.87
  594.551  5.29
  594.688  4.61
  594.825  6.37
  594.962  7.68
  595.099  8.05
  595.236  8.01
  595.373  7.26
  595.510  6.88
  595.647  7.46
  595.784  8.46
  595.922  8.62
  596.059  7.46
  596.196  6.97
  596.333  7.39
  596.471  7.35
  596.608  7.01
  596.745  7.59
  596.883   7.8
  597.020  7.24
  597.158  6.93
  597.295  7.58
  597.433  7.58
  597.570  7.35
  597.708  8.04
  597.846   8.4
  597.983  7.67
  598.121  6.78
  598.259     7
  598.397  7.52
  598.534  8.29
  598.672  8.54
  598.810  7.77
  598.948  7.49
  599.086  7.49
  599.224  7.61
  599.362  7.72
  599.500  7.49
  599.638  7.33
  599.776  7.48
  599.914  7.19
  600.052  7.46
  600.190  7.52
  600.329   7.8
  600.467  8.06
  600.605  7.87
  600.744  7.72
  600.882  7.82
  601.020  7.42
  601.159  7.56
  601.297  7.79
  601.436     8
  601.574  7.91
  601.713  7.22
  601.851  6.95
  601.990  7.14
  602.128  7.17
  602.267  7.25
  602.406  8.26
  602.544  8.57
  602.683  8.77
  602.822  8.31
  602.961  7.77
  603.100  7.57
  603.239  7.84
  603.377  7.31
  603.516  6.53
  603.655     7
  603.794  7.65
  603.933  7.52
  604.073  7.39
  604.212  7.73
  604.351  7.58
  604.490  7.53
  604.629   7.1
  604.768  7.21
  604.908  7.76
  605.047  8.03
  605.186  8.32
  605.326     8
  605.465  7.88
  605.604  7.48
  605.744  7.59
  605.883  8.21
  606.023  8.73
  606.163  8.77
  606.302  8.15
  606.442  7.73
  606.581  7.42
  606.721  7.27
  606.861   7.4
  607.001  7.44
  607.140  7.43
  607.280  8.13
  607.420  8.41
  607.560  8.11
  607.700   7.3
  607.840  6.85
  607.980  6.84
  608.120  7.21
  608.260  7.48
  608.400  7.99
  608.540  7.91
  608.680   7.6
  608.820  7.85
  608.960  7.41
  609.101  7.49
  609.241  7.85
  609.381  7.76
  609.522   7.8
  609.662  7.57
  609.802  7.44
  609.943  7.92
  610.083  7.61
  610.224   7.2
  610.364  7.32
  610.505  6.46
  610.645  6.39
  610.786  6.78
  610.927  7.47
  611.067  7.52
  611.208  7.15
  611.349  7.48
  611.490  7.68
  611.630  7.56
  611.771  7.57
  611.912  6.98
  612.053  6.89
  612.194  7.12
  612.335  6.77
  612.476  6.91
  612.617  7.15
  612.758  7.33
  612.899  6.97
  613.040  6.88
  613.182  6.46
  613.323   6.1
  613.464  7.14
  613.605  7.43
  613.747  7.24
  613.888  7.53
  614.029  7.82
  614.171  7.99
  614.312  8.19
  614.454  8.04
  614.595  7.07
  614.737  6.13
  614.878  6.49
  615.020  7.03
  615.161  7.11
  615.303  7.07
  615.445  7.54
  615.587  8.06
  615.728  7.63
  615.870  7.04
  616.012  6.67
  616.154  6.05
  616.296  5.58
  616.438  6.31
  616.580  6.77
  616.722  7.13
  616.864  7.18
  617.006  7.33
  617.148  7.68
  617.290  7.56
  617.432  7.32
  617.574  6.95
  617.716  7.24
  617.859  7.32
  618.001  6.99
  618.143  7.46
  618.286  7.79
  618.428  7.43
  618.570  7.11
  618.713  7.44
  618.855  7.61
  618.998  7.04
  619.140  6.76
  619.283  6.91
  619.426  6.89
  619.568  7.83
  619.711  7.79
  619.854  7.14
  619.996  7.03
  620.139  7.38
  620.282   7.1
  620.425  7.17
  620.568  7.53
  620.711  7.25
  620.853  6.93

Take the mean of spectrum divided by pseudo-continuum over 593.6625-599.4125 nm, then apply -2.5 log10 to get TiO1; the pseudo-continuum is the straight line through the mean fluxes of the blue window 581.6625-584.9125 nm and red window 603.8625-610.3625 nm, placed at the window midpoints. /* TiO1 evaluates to 0.07 mag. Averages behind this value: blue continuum 7.99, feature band 7.3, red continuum 7.68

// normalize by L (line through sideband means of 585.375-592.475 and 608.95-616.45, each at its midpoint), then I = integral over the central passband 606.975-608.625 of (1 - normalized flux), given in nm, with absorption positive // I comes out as -0.063 nm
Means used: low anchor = 7.8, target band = 7.6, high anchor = 7.19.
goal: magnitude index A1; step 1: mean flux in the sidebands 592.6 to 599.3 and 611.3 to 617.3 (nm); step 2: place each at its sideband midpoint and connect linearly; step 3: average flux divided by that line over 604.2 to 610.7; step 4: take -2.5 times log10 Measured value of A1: -0.06 mag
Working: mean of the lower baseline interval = 7.47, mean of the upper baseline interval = 7.13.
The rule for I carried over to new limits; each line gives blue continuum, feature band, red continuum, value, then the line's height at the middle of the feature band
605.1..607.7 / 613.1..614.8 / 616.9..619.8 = 0.06 nm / 7.53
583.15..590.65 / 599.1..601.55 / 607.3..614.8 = -0.03 nm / 7.55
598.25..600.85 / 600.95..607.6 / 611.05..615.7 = -0.18 nm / 7.52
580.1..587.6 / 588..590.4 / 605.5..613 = 0.11 nm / 7.86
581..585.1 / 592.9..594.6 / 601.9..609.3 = 0.11 nm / 7.85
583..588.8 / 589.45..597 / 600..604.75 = 0.26 nm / 7.81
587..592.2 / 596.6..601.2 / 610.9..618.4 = 0.04 nm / 7.67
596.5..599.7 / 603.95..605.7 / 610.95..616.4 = -0.07 nm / 7.39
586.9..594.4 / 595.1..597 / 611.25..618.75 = 0.03 nm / 7.7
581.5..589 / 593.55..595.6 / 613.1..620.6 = 0.22 nm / 7.7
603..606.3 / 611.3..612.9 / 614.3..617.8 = 0.02 nm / 7.29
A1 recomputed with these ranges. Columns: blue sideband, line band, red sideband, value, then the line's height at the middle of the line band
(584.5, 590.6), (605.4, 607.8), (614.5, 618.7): -0.08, 7.3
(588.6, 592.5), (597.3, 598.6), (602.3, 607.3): 0.01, 7.68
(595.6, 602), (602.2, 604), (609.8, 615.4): -0.04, 7.47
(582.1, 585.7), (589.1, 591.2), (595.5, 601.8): 0.01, 7.7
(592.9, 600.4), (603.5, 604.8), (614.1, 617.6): -0.01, 7.32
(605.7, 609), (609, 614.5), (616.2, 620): 0.03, 7.49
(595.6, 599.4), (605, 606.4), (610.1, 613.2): -0.11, 7.32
